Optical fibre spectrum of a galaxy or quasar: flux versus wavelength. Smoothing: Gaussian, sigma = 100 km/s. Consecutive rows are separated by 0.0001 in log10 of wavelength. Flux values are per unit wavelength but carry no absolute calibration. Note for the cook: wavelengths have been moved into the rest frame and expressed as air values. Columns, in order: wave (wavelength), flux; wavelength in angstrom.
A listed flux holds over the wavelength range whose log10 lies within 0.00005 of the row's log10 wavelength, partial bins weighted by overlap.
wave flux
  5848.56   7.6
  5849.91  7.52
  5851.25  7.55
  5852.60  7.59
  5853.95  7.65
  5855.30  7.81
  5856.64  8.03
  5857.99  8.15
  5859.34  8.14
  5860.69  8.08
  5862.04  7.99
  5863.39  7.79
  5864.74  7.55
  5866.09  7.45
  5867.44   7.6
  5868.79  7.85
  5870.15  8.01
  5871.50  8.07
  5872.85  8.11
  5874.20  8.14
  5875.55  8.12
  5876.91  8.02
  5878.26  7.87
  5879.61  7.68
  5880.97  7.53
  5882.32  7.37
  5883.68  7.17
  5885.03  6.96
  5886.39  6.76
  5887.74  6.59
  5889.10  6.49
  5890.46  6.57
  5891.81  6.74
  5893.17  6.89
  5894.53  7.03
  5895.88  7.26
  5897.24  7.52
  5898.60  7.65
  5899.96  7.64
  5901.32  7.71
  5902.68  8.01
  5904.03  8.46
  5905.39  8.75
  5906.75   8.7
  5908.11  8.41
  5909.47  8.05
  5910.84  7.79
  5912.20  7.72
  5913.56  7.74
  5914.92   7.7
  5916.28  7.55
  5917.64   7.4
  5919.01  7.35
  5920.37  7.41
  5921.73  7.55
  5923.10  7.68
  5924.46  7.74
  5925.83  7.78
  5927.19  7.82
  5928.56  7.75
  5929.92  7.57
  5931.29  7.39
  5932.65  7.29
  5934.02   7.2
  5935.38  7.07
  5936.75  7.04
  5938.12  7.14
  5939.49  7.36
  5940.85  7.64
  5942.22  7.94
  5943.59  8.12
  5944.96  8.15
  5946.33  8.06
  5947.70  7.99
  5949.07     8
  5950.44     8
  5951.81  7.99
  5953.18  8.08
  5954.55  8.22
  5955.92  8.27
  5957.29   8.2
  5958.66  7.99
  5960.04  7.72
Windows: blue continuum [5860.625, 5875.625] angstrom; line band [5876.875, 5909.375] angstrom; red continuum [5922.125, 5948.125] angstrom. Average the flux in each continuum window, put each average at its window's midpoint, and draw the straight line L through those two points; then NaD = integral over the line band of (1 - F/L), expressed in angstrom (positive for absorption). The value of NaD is 1.2 angstrom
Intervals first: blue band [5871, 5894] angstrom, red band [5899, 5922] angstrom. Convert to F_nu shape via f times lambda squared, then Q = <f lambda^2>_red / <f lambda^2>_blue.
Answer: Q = 1.1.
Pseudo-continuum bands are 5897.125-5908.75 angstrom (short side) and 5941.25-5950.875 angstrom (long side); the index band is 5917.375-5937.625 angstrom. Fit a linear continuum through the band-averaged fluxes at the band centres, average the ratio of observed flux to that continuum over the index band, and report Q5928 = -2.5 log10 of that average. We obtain 0.084 mag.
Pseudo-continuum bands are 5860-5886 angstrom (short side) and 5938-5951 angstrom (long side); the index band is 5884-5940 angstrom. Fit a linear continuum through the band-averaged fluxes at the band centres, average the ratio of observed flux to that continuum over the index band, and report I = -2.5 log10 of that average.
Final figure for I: 0.05 mag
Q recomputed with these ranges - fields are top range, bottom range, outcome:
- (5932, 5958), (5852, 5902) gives 1.05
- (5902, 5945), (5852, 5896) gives 1.04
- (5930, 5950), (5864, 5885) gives 1.00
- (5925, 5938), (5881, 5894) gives 1.10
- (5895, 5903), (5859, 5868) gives 0.99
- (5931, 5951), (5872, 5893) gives 1.06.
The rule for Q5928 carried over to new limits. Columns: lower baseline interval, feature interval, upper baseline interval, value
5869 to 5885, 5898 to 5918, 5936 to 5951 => -0.026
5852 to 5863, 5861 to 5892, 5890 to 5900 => 0.003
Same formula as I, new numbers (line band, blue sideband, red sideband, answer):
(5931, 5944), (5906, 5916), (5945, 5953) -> 0.09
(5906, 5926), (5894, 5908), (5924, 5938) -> -0.01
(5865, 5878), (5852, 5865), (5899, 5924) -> 0.00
